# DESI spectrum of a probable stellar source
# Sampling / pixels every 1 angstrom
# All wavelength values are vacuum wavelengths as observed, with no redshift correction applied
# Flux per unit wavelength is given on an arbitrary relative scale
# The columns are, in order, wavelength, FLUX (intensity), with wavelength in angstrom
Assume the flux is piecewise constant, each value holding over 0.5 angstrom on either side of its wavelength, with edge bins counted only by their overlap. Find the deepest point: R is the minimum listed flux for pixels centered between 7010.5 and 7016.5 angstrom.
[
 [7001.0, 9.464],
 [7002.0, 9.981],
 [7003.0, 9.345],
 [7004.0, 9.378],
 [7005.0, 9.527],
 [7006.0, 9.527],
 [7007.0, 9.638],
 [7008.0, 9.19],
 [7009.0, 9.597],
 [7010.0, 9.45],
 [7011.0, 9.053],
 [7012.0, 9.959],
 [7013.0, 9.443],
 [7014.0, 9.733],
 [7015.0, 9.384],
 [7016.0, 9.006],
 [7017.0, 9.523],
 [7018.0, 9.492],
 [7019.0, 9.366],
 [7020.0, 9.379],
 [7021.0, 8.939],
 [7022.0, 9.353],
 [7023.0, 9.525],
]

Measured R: 9.006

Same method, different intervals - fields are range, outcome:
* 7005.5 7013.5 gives 9.053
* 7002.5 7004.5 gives 9.345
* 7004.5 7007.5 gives 9.527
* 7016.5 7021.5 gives 8.939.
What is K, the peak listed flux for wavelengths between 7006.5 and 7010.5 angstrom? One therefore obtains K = 9.638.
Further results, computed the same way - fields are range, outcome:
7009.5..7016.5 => 9.959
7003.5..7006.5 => 9.527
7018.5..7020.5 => 9.379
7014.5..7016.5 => 9.384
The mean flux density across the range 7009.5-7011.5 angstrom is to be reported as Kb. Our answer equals 9.25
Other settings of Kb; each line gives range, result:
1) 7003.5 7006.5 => 9.48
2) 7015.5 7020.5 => 9.35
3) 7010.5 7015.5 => 9.51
